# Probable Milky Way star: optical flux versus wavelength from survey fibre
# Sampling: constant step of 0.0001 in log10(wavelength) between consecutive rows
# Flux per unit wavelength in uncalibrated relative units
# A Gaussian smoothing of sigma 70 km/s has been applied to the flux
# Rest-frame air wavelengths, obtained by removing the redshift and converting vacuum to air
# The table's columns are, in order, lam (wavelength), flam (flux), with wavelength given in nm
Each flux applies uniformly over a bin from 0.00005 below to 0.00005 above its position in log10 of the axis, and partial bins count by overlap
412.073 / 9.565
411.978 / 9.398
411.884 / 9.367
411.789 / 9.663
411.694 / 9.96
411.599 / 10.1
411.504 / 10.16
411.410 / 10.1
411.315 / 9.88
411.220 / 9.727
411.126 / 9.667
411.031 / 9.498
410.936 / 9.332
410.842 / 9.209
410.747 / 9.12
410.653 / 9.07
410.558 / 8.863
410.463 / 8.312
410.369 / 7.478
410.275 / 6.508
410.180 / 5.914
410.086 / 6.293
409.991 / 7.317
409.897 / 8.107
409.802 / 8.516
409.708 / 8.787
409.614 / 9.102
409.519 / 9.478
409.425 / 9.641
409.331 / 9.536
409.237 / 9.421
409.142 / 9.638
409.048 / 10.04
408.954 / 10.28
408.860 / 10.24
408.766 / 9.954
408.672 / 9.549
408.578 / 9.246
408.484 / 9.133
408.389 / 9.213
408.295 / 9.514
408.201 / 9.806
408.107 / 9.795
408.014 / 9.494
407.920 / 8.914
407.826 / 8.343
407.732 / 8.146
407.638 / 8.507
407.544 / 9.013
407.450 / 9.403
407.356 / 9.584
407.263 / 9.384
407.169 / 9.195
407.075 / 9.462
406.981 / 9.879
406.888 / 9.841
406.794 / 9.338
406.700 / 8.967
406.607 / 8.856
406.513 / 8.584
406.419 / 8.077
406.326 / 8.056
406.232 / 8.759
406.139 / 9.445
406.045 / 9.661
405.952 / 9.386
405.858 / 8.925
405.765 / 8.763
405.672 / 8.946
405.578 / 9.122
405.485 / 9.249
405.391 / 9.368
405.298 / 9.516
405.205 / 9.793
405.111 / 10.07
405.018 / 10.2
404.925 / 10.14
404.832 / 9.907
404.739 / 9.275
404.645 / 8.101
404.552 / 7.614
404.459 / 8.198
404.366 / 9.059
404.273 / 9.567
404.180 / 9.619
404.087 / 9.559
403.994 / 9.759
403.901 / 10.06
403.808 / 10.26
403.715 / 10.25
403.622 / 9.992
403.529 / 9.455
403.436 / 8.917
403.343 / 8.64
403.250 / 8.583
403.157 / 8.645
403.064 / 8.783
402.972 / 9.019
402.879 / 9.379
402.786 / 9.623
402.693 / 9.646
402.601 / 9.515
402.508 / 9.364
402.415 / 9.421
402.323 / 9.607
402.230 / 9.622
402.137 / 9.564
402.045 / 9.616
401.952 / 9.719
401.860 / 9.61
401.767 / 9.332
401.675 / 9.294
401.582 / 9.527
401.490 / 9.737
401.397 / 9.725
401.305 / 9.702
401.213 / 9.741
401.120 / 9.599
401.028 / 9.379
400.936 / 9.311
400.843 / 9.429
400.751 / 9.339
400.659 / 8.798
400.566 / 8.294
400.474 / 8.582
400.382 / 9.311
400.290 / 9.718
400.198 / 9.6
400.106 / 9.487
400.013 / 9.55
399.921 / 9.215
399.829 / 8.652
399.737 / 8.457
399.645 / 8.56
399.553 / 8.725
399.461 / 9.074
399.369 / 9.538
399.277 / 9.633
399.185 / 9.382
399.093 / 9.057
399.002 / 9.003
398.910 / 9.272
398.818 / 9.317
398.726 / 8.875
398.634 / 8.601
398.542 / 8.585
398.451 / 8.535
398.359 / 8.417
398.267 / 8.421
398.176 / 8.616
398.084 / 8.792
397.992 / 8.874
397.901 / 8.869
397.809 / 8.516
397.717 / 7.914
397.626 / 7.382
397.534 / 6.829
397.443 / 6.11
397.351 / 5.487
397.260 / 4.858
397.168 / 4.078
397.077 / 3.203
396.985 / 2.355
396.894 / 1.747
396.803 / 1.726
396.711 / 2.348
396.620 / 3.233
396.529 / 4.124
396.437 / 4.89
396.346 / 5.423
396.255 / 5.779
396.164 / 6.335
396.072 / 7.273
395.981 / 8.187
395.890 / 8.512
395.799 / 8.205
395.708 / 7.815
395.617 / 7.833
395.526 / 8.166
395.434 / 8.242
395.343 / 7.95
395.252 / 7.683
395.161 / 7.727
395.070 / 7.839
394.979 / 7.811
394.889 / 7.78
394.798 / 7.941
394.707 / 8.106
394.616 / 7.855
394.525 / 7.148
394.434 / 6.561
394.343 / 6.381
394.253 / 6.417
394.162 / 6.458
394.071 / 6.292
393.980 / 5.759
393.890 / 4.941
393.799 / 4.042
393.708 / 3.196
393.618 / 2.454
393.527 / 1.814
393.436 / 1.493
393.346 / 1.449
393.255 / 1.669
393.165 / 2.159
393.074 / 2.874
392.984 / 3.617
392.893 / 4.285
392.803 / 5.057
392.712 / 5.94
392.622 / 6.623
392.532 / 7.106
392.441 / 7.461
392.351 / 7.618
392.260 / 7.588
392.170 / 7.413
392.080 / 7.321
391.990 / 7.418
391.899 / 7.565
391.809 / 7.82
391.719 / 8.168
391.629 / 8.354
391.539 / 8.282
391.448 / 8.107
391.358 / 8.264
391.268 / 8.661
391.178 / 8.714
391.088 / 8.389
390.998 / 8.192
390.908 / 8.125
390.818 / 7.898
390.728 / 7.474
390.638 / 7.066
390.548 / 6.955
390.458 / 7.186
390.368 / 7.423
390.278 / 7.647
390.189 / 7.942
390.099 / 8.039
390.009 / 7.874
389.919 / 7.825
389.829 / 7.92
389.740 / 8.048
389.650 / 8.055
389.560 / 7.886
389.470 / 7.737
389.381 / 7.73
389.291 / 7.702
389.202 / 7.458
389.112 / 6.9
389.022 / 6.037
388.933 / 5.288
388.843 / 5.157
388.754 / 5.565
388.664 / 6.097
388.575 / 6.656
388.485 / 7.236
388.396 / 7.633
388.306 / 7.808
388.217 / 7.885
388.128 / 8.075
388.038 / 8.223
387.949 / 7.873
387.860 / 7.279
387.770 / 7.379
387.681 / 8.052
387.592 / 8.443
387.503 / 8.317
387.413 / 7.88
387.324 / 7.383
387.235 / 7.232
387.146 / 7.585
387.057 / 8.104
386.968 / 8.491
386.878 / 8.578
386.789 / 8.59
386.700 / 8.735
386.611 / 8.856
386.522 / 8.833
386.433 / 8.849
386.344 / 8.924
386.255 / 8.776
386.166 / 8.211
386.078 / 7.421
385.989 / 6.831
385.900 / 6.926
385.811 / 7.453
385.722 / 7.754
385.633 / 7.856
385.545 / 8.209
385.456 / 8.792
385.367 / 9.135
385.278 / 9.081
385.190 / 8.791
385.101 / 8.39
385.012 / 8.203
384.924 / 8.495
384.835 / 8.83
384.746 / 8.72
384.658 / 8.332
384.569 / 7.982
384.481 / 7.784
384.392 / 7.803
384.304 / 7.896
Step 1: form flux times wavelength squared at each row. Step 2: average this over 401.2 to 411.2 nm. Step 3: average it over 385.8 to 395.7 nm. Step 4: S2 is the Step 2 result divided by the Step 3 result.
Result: 1.4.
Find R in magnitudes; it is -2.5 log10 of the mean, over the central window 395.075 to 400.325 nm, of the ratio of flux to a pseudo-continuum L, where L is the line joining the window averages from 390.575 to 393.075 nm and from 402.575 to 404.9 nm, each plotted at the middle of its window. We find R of 0.12 mag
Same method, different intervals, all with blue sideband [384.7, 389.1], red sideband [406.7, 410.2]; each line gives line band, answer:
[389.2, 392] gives 0.02 mag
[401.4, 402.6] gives -0.09 mag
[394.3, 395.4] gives 0.10 mag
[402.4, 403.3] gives -0.05 mag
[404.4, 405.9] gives -0.03 mag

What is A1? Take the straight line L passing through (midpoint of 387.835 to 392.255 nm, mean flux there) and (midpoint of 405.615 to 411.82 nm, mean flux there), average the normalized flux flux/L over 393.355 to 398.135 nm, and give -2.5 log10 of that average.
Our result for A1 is 0.31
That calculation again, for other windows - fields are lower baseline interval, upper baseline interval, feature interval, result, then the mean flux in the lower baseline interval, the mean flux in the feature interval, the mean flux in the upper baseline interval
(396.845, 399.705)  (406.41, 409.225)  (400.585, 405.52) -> -0.114 mag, 7.63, 9.41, 9.33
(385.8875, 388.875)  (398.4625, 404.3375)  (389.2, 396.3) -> 0.218 mag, 7.78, 6.83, 9.32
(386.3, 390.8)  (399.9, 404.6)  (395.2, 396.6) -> 0.214 mag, 7.64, 7.02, 9.36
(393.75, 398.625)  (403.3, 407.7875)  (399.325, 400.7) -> -0.174 mag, 6.62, 9.03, 9.24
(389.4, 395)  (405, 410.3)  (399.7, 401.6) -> -0.169 mag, 6.6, 9.29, 9.08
